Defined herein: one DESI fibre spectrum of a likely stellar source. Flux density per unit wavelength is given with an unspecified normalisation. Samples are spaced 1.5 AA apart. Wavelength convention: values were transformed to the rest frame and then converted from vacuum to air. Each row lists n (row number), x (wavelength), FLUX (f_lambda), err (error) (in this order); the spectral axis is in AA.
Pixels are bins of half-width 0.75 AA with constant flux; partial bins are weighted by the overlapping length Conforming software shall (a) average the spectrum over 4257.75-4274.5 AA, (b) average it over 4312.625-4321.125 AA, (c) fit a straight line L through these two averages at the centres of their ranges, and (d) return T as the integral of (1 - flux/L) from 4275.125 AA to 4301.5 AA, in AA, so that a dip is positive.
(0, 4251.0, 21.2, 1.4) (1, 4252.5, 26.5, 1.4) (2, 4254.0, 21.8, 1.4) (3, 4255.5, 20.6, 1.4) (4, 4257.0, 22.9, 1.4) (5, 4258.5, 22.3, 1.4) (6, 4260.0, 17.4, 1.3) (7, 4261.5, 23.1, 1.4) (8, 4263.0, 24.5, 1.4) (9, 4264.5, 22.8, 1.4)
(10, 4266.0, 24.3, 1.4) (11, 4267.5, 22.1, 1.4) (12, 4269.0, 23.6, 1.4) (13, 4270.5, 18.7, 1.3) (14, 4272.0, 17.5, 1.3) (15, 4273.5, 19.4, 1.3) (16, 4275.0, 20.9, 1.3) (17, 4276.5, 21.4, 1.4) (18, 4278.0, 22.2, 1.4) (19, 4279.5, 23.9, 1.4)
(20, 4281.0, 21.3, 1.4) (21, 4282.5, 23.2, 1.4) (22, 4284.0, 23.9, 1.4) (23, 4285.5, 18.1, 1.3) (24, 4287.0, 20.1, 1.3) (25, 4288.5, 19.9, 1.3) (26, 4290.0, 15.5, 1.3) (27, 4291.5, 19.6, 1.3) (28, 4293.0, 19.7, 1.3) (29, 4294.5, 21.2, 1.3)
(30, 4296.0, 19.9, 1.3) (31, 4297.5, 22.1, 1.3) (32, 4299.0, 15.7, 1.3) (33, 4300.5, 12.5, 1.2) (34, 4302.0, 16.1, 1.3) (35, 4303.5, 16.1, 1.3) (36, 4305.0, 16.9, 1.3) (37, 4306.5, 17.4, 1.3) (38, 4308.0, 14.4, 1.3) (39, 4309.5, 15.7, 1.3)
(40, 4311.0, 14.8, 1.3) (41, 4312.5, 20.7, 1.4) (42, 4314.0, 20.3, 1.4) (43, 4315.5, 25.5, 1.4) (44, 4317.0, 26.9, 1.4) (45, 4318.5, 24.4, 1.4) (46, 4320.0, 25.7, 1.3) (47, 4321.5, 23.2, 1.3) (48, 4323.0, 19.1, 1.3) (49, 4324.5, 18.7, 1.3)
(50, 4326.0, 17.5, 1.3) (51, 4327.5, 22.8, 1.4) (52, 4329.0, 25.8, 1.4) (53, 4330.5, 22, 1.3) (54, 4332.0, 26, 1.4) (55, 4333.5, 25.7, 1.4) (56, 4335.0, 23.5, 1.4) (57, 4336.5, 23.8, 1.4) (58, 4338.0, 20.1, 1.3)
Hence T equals 3.0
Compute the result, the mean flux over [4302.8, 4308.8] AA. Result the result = 16.2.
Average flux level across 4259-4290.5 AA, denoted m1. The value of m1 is 21.2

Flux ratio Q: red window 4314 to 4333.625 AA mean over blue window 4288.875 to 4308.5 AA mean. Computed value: 1.32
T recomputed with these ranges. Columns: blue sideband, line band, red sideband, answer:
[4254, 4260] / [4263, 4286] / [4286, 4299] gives -1.4 AA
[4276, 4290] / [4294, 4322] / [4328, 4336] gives 4.3 AA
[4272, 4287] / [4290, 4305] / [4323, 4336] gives 2.6 AA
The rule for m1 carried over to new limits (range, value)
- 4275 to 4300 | 20.4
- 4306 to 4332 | 21.1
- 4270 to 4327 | 19.8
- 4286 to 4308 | 17.9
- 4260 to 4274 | 21.6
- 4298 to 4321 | 19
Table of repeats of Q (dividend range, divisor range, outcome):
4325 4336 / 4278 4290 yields 1.10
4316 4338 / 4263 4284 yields 1.06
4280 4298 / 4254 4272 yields 0.93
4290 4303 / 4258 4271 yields 0.82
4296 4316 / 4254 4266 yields 0.79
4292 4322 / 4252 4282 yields 0.89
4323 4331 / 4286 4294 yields 1.11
